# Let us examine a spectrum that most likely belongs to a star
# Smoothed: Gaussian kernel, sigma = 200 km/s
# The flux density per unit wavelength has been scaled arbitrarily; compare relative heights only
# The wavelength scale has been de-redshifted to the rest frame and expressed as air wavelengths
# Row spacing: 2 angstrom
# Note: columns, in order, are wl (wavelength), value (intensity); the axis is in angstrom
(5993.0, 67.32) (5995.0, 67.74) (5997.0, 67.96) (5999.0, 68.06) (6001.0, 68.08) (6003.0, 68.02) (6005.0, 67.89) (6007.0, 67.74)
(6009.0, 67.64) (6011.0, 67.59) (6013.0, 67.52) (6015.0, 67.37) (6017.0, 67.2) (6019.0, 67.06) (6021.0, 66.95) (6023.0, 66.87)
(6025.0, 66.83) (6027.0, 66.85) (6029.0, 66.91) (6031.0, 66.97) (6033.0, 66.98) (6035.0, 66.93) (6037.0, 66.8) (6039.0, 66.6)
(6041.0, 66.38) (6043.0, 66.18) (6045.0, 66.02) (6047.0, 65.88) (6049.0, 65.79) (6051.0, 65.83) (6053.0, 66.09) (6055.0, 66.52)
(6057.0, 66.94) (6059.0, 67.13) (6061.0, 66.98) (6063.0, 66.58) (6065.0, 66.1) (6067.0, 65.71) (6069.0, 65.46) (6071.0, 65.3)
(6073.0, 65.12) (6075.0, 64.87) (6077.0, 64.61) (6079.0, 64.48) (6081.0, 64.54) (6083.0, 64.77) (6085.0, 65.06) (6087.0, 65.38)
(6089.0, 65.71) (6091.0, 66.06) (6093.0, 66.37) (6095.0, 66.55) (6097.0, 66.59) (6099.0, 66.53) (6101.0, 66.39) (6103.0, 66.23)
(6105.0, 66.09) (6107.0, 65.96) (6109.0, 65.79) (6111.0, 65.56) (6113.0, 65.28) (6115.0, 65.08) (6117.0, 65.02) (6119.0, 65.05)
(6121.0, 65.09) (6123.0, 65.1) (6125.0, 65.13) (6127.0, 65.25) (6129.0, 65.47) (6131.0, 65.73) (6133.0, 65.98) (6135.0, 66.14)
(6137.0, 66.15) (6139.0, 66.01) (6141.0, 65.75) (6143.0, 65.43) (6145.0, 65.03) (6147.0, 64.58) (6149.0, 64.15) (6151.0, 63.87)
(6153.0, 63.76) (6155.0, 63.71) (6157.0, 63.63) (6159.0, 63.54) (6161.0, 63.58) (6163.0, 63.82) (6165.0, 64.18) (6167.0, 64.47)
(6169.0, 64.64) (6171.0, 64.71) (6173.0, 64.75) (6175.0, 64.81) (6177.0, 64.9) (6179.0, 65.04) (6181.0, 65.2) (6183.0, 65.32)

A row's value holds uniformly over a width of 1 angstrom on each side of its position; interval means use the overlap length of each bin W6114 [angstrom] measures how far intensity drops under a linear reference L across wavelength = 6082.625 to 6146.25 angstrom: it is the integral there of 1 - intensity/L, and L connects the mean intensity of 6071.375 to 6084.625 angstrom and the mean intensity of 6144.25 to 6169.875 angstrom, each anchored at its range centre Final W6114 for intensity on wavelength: -1.22 angstrom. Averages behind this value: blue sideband 64.8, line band 65.7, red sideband 64.1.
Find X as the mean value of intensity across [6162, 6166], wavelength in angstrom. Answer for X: 64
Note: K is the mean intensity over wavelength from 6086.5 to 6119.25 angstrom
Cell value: 65.9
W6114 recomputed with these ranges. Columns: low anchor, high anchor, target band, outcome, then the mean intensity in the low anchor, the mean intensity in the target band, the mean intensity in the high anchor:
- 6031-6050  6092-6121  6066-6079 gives 0.20 angstrom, 66.4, 65.1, 65.9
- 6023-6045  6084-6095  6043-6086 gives 0.32 angstrom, 66.7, 65.7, 65.8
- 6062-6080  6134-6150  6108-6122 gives 0.03 angstrom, 65.4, 65.3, 65.4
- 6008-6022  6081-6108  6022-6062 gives 0.17 angstrom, 67.3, 66.6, 65.9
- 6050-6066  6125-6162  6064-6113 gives 0.23 angstrom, 66.5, 65.6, 64.9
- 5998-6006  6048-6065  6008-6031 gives 0.12 angstrom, 68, 67.2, 66.5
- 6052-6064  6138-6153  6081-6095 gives 0.11 angstrom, 66.7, 65.6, 64.9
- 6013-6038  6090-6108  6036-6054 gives 0.17 angstrom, 67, 66.2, 66.3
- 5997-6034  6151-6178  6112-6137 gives -0.14 angstrom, 67.4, 65.4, 64.2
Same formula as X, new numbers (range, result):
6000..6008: 67.9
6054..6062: 66.9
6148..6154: 63.9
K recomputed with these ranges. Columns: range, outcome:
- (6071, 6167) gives 65.2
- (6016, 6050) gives 66.7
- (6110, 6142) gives 65.5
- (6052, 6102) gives 65.8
